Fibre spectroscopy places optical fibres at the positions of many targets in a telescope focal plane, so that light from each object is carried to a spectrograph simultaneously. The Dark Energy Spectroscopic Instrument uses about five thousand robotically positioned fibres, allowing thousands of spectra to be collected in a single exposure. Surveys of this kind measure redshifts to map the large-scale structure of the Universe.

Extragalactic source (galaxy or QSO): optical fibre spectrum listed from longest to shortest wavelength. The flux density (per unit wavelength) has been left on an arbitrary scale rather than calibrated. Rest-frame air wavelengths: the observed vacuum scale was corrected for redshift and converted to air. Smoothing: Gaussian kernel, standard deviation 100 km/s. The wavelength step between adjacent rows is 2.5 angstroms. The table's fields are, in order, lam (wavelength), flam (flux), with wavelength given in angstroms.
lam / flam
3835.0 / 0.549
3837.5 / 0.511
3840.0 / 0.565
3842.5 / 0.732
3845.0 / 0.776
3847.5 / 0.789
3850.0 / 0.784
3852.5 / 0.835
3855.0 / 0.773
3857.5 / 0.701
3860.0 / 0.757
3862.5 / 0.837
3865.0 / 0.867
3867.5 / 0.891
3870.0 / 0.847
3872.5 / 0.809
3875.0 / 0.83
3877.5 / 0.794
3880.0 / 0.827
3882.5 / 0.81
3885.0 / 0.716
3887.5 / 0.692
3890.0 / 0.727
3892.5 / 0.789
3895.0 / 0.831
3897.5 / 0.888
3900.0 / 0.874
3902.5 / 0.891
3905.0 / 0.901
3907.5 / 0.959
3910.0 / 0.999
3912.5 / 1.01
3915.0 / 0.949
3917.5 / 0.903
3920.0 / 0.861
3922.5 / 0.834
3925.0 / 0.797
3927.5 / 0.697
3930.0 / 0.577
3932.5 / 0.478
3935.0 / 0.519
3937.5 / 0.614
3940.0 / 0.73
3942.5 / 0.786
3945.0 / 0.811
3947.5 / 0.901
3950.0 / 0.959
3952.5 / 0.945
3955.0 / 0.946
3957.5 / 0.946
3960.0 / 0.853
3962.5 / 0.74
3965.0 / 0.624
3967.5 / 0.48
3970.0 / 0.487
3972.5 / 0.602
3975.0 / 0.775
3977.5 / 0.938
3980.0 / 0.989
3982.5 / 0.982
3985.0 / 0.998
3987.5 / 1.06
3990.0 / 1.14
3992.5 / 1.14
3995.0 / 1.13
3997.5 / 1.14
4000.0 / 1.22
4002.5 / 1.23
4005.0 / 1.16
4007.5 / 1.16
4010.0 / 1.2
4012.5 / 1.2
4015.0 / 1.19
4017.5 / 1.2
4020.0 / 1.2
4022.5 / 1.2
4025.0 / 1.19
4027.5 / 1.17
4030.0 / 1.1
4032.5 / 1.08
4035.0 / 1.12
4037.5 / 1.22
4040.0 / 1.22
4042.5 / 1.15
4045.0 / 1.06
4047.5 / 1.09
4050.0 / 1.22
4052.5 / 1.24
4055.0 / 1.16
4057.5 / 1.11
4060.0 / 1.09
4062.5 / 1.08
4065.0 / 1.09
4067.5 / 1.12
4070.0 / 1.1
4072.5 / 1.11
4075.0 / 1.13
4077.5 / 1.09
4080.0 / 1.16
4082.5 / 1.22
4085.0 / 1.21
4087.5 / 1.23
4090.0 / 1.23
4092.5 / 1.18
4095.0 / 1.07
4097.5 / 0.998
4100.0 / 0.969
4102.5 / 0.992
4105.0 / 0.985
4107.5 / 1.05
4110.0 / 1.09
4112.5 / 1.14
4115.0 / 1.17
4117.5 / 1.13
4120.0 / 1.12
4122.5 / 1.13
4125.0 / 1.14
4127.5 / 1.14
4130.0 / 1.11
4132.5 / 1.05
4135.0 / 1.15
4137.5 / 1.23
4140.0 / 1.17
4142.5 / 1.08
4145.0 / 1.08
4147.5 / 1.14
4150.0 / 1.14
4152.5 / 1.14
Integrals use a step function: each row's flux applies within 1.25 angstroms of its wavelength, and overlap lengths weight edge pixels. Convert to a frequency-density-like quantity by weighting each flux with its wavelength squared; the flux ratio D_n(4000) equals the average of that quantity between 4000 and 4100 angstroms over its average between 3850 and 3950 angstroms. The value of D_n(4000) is 1.5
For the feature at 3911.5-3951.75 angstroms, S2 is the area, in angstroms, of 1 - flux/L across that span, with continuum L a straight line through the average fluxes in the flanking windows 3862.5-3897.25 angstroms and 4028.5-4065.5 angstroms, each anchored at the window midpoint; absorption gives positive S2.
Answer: 5.8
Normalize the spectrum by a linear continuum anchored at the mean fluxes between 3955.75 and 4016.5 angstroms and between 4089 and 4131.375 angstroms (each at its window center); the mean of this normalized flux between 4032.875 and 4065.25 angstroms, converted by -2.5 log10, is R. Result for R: -0.11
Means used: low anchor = 0.975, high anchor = 1.1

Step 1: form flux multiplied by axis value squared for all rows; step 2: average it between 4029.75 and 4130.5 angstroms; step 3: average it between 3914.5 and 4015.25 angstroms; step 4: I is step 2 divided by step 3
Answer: 1.3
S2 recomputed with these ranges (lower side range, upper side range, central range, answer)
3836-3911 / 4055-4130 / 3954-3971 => 3.67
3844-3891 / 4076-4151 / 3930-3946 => 4.33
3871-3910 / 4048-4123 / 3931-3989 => 8.93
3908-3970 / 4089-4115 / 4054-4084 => -3.15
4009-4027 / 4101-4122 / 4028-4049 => 0.70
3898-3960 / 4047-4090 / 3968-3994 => 1.40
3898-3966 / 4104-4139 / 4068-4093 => -2.62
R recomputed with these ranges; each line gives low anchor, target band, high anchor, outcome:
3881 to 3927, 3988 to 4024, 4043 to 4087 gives -0.14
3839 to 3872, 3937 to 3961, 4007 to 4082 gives 0.13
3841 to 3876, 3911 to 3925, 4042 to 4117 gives -0.02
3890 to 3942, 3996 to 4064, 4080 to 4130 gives -0.17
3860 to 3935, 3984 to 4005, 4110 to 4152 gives -0.20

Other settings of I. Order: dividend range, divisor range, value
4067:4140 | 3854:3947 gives 1.55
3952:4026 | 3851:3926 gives 1.26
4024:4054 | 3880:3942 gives 1.55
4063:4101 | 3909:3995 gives 1.45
